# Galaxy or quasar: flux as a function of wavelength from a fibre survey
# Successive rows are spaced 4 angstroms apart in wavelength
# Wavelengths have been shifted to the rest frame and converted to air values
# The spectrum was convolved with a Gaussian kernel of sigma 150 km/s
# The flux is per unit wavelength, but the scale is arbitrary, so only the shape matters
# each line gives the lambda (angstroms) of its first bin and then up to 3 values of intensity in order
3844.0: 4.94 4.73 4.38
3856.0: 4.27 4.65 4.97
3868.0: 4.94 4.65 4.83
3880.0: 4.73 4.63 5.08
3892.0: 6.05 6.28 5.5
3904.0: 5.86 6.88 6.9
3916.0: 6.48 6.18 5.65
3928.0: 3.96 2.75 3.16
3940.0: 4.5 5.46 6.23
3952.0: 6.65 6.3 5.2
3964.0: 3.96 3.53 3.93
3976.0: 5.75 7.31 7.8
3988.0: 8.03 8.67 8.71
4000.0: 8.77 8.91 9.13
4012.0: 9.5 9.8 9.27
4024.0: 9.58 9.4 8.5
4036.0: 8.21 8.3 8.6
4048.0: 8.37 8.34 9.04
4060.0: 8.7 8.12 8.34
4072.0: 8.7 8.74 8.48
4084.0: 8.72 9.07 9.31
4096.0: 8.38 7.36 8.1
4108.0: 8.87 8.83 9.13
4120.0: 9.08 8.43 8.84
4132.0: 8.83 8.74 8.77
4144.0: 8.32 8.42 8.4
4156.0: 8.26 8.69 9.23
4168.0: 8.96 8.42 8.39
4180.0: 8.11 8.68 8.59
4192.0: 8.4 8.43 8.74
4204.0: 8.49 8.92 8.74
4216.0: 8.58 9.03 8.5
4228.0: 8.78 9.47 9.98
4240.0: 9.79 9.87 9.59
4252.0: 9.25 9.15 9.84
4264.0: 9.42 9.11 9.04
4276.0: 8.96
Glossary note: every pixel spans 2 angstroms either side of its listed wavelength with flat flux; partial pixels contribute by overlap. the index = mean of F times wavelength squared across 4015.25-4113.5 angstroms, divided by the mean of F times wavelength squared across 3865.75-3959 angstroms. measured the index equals 1.74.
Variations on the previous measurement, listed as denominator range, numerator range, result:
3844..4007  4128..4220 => 1.70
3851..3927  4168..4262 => 1.94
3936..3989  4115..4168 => 1.70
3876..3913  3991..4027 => 1.71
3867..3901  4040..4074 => 1.79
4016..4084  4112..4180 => 1.04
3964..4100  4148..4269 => 1.18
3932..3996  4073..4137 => 1.61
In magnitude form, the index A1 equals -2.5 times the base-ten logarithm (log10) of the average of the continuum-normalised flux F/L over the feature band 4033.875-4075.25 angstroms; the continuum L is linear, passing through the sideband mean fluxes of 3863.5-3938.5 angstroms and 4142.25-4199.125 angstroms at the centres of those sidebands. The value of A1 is -0.192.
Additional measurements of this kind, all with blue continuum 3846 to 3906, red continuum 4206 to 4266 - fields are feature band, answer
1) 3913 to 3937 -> 0.15 mag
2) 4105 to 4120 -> -0.14 mag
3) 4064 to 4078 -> -0.16 mag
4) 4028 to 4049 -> -0.22 mag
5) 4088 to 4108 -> -0.11 mag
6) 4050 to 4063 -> -0.21 mag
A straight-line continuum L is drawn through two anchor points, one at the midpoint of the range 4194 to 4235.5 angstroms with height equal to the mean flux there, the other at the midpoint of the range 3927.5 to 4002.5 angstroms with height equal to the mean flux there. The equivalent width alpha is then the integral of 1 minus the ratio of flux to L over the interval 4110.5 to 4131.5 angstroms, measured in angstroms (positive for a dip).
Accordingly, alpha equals -3.1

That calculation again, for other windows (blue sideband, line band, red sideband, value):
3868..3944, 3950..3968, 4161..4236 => 1.66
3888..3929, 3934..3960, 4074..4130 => 4.63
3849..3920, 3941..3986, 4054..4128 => 6.80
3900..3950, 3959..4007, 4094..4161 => -3.66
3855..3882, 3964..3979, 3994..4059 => 5.89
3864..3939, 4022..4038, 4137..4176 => -4.61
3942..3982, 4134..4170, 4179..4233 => -3.12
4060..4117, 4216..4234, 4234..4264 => 1.07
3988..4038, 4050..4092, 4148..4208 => 0.89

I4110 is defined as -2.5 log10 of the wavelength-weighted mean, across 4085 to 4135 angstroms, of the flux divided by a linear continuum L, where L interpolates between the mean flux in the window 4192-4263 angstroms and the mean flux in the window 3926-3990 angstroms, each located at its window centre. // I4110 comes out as -0.17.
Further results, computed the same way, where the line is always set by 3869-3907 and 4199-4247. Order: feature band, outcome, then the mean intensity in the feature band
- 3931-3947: 0.375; 4.19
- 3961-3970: 0.500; 3.91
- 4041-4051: -0.189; 8.45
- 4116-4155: -0.073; 8.66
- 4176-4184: 0.037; 8.32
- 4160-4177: -0.036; 8.76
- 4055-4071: -0.170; 8.53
